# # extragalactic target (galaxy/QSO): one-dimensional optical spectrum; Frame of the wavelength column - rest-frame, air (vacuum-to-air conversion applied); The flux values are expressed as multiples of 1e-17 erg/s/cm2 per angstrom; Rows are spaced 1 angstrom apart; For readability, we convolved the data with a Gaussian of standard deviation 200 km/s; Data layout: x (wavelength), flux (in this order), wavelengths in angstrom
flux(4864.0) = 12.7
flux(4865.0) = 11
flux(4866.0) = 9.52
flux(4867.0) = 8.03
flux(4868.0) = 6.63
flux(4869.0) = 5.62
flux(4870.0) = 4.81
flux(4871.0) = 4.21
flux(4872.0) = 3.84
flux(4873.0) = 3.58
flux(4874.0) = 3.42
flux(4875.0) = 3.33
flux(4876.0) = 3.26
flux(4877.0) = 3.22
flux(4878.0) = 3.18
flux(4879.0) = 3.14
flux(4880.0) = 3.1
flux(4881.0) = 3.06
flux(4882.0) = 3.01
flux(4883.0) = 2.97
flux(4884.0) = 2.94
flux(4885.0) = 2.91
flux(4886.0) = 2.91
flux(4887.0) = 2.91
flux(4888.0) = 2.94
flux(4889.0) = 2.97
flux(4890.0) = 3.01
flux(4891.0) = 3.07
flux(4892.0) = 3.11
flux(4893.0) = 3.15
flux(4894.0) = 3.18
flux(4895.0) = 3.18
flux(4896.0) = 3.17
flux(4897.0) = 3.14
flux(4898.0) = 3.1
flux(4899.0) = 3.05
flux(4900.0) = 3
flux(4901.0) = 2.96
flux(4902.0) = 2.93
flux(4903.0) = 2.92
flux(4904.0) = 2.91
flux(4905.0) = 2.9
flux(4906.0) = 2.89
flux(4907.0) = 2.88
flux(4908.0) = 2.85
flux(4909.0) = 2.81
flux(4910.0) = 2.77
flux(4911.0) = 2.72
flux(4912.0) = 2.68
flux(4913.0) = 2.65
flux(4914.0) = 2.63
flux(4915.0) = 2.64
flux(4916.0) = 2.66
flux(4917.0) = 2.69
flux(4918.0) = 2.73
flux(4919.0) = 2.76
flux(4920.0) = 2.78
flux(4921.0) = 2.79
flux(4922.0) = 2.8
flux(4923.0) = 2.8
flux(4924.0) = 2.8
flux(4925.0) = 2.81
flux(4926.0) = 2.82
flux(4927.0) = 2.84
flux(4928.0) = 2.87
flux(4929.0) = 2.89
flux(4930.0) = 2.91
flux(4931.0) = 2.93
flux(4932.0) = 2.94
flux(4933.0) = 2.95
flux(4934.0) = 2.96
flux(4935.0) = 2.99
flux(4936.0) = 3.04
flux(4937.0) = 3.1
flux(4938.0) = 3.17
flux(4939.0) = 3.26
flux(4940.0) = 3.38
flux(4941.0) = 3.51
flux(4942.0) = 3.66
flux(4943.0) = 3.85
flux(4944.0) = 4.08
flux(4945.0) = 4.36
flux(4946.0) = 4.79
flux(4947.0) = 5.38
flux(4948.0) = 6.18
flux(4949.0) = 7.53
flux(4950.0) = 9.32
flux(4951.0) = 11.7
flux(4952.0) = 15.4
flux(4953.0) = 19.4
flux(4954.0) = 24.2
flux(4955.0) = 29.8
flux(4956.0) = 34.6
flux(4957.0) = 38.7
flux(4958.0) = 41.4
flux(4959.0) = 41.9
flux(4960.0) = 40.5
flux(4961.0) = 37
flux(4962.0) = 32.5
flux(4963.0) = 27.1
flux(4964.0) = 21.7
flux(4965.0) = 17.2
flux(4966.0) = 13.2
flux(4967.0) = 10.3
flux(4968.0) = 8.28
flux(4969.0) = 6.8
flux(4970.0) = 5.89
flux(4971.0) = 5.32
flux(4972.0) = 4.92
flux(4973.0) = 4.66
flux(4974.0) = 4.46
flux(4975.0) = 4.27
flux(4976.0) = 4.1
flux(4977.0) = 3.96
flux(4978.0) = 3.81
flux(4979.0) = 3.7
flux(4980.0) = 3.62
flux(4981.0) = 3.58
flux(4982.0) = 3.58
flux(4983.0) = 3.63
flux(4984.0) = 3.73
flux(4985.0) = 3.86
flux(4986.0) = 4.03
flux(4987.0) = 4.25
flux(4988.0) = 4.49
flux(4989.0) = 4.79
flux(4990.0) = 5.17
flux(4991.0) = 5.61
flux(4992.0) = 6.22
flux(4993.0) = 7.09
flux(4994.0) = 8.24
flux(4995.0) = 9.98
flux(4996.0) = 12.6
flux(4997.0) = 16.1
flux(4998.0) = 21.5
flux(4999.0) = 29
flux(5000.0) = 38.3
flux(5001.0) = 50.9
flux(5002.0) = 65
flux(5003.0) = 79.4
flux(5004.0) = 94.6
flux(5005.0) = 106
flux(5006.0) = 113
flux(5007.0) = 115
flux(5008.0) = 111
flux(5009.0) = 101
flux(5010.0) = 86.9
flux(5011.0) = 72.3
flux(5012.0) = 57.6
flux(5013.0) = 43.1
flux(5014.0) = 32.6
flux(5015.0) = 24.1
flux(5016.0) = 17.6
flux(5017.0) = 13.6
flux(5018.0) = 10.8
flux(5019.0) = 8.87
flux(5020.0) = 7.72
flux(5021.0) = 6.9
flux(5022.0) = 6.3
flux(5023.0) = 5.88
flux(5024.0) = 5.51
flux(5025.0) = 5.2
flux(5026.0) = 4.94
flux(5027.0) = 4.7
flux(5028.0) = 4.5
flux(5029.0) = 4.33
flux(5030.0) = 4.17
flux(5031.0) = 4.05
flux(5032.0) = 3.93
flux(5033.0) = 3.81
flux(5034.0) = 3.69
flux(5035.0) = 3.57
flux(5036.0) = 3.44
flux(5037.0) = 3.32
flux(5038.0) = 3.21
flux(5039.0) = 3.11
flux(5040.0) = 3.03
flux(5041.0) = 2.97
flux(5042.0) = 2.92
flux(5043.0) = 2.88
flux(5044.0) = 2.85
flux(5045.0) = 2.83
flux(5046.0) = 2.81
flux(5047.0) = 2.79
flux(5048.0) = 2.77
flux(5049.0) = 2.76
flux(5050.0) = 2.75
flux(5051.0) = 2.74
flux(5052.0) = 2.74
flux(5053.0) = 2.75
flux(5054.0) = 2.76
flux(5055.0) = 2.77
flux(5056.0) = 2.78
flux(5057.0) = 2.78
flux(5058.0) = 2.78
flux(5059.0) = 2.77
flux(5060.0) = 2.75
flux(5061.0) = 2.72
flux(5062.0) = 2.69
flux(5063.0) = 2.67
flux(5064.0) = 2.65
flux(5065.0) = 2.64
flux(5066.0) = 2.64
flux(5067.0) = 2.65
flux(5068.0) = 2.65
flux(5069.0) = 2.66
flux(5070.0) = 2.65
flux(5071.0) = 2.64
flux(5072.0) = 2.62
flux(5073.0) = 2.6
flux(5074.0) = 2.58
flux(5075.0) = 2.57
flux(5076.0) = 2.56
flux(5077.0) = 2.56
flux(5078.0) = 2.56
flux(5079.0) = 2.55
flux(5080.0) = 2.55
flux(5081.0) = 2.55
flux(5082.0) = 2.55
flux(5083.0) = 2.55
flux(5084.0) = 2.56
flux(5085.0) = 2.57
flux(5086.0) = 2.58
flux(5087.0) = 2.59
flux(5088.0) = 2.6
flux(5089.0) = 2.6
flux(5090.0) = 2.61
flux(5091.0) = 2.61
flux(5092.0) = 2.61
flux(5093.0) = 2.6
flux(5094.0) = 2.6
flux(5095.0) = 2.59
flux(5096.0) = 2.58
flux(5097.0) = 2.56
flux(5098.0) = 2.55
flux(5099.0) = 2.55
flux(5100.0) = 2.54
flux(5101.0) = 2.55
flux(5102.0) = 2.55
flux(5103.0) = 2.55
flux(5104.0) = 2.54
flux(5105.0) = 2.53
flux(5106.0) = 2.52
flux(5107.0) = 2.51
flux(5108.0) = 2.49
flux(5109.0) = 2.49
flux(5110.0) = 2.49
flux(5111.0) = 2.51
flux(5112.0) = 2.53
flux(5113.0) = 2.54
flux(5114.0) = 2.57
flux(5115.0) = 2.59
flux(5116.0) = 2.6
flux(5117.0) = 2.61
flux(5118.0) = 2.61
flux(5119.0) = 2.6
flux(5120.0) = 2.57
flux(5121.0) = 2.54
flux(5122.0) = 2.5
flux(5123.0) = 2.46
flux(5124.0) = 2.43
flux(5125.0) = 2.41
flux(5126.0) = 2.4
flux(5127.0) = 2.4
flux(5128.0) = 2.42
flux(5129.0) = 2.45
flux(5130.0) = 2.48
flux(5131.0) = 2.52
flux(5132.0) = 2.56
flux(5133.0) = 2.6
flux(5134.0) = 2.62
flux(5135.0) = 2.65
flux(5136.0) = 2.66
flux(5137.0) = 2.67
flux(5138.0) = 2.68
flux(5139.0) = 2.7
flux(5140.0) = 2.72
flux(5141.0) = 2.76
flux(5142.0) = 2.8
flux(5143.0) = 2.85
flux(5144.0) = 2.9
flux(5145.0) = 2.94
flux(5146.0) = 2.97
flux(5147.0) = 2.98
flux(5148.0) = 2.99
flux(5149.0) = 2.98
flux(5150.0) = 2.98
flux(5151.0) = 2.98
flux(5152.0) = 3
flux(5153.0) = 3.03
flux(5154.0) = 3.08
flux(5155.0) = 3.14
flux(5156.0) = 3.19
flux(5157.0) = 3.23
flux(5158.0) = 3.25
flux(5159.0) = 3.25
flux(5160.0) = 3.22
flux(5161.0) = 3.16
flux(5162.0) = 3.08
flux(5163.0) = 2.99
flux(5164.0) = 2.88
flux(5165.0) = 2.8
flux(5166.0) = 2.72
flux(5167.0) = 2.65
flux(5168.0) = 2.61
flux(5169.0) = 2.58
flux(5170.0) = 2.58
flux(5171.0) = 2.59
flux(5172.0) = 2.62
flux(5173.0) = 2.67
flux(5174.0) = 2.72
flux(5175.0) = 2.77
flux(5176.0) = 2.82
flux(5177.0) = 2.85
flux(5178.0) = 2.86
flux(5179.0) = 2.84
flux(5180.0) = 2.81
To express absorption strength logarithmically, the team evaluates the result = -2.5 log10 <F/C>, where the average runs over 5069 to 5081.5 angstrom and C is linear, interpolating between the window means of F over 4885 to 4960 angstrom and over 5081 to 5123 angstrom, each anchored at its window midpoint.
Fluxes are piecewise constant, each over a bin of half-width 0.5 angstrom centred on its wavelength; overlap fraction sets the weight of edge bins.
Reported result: 0.216 mag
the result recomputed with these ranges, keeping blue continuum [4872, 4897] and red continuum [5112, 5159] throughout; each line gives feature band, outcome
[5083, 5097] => 0.09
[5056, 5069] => 0.06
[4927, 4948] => -0.15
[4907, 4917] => 0.14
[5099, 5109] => 0.10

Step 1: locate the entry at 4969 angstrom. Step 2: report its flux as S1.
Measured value 6.8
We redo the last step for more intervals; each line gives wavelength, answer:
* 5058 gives 2.78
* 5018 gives 10.8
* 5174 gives 2.72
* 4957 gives 38.7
